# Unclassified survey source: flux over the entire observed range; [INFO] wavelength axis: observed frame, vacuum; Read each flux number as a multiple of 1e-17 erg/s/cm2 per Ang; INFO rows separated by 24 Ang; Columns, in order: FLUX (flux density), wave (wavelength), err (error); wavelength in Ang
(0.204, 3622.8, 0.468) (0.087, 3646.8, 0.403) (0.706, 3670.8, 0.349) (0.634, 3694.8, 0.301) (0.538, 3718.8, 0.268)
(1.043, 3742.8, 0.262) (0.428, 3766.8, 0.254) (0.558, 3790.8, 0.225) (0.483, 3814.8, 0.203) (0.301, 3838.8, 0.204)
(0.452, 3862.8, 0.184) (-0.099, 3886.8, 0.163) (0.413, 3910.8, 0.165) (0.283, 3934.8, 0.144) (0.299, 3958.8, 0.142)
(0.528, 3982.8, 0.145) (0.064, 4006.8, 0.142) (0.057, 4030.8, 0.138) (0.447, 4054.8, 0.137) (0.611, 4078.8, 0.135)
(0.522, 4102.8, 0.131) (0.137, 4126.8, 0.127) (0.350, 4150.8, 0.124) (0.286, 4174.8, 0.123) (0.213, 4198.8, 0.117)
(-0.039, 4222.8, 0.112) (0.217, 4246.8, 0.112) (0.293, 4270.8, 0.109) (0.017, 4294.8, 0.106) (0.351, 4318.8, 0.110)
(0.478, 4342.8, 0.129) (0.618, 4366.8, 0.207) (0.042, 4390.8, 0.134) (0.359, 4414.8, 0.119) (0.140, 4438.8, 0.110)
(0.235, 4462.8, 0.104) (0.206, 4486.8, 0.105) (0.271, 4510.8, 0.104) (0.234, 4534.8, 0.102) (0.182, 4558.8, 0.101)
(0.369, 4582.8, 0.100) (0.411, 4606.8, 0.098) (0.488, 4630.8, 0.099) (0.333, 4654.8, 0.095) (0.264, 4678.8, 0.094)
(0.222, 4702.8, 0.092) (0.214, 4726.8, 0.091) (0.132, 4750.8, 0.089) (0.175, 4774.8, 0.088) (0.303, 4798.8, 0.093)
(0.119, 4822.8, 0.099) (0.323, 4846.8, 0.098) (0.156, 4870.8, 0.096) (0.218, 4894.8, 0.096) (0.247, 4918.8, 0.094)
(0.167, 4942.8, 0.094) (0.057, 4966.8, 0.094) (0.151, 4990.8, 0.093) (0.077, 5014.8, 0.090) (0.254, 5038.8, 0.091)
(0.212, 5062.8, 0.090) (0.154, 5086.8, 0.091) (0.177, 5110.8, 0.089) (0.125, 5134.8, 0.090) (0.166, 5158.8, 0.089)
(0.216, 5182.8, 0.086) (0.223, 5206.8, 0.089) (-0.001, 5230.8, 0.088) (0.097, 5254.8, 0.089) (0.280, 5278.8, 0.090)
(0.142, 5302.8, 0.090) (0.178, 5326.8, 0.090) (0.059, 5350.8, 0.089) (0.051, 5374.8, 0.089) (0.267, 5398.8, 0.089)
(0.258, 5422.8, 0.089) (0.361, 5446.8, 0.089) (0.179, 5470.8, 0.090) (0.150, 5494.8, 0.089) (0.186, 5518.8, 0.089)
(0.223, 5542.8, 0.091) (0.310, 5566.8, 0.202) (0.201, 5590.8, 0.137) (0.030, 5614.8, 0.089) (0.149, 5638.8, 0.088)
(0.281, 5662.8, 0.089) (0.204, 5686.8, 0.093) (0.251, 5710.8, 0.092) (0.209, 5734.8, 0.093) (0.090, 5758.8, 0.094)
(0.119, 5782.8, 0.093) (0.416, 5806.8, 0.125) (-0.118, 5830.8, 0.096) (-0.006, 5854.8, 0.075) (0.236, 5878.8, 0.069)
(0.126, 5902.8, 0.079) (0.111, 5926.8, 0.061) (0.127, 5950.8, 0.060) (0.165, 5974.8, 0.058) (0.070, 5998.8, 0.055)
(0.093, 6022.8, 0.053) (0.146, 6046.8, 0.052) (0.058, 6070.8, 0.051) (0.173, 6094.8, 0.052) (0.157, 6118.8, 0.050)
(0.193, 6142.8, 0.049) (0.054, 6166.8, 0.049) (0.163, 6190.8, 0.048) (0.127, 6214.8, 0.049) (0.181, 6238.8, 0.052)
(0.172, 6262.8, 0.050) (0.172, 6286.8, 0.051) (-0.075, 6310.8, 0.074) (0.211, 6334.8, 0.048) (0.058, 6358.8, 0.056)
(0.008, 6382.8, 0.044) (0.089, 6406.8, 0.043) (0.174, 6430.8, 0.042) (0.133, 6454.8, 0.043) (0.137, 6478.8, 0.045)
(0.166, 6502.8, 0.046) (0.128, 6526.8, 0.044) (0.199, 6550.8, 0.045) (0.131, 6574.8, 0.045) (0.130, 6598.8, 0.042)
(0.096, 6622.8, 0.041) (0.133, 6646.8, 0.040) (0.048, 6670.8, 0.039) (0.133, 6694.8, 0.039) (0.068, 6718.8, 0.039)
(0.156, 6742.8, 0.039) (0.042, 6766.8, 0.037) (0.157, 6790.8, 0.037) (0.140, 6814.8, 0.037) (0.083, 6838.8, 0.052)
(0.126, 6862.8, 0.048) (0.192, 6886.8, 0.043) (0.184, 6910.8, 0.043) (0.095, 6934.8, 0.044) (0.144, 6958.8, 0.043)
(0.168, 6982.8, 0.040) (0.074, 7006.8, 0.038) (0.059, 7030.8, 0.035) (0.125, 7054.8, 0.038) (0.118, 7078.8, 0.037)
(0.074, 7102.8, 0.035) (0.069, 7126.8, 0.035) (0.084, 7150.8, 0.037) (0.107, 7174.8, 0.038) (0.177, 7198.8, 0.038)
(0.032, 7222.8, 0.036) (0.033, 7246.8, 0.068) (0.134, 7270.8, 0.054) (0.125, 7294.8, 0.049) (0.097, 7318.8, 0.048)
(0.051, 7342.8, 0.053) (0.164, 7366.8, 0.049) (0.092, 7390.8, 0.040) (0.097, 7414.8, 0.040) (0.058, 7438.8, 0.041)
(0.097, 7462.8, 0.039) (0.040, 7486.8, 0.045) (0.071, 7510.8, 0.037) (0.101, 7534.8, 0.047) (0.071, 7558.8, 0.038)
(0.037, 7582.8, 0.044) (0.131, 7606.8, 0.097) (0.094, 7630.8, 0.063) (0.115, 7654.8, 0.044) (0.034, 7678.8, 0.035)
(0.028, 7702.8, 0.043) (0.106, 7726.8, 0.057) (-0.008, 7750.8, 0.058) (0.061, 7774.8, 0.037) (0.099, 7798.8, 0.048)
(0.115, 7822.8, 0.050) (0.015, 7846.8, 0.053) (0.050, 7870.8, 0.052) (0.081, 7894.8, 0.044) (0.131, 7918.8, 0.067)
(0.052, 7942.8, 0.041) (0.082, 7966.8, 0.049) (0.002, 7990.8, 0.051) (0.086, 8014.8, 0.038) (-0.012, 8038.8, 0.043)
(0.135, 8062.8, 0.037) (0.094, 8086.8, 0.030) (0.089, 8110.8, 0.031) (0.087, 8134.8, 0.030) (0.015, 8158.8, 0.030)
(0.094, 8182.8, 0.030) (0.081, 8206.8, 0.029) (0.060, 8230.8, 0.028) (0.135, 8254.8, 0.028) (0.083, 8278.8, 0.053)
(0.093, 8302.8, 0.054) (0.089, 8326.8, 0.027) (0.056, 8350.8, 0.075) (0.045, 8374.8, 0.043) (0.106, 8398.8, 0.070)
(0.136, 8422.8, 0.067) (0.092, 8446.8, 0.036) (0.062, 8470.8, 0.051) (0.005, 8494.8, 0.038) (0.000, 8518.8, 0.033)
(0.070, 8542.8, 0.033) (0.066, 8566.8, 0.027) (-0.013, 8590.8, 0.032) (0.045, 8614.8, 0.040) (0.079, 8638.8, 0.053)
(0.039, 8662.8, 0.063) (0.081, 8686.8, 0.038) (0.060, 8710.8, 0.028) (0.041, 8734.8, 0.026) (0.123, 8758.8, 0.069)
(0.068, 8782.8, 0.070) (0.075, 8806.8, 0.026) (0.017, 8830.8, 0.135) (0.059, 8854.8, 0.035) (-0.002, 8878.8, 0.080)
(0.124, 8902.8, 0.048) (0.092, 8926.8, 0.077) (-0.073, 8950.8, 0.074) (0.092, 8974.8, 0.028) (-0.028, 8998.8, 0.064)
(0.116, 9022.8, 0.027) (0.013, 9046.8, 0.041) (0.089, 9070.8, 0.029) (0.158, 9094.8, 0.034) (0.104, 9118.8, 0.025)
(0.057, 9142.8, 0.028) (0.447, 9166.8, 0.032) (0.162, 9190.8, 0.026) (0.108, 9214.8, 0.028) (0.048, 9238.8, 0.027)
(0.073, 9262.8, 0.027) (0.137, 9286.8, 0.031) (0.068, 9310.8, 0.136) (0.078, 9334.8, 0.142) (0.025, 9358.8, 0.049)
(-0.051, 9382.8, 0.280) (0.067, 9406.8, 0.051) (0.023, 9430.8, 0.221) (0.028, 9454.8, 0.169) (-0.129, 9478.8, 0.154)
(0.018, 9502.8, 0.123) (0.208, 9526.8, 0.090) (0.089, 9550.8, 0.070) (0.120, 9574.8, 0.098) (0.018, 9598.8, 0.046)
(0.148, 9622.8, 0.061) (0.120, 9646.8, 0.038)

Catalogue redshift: 1.461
